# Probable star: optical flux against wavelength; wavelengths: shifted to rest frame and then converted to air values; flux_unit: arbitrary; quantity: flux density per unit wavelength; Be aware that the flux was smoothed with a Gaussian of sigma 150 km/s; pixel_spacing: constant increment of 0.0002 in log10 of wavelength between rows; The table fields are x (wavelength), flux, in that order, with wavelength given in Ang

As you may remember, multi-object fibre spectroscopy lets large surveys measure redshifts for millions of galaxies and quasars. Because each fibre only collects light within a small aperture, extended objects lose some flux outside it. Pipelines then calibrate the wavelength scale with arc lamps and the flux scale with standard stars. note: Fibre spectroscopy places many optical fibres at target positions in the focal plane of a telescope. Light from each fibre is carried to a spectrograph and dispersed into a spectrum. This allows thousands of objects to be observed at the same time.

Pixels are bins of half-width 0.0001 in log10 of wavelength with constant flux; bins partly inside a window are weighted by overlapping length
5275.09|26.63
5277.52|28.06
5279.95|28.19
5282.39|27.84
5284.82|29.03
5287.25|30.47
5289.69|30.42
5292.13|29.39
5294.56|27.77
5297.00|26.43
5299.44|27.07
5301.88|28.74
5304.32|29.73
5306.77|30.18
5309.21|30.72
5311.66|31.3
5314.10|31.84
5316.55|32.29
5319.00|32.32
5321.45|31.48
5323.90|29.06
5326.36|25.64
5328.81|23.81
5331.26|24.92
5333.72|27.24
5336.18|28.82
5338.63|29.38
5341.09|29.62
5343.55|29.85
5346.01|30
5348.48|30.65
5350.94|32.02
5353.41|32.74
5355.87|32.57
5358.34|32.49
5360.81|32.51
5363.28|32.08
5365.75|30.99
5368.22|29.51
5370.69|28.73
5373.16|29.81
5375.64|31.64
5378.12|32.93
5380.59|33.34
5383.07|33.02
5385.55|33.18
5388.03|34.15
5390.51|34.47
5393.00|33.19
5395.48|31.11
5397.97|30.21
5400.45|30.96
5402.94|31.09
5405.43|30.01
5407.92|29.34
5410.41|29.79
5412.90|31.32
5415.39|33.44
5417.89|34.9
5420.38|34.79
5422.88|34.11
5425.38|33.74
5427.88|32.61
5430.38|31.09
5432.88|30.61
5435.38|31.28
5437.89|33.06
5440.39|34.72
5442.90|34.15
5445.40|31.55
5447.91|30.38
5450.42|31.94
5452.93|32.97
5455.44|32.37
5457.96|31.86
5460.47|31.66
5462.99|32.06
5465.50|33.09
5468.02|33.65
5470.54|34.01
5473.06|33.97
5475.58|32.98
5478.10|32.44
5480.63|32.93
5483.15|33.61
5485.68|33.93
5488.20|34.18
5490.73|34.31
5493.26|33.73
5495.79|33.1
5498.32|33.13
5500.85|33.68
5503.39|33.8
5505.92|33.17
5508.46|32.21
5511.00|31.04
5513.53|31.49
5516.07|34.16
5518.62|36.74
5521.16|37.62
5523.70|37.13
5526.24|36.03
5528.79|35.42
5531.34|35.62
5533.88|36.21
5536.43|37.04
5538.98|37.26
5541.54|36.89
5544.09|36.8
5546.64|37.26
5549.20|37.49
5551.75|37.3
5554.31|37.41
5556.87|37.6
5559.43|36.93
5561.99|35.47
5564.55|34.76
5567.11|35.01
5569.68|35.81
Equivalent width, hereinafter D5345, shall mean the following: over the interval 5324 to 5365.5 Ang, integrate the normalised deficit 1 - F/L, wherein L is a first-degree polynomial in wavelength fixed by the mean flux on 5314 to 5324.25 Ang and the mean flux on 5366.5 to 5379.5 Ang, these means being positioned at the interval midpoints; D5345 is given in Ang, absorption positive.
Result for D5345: 1.9 Ang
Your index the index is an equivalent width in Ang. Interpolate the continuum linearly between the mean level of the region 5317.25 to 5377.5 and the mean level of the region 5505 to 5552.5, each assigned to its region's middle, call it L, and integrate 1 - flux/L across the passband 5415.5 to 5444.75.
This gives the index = -0.6 Ang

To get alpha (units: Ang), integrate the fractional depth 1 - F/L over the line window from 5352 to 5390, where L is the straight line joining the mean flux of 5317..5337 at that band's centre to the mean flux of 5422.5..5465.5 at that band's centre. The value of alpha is -3.0 Ang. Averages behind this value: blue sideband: 28.1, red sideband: 32.3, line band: 32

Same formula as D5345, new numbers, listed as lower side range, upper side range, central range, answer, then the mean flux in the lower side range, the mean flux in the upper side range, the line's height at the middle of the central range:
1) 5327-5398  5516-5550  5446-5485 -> 1.89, 30.8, 36.6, 34.3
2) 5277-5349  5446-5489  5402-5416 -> 0.30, 29.1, 32.8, 31.4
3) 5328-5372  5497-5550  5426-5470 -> 0.78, 30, 35.2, 32.9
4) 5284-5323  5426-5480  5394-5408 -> 0.46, 30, 32.5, 31.6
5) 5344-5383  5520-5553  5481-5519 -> 2.41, 31.5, 36.8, 35.7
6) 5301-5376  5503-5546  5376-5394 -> -1.15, 30.1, 35.3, 31.4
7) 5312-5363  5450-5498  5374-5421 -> -1.23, 30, 33.1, 31.4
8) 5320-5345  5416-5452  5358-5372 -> -0.66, 28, 32.8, 29.6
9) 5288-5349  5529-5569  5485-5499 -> 0.39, 29.1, 36.6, 34.7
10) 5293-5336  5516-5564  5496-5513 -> 1.27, 28.9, 36.7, 35.5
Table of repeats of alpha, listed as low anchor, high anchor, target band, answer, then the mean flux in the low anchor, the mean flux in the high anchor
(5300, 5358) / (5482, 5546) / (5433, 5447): 0.03 Ang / 29.8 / 34.8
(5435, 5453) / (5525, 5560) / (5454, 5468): 0.39 Ang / 32.5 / 36.8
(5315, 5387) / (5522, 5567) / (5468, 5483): 0.47 Ang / 30.5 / 36.6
